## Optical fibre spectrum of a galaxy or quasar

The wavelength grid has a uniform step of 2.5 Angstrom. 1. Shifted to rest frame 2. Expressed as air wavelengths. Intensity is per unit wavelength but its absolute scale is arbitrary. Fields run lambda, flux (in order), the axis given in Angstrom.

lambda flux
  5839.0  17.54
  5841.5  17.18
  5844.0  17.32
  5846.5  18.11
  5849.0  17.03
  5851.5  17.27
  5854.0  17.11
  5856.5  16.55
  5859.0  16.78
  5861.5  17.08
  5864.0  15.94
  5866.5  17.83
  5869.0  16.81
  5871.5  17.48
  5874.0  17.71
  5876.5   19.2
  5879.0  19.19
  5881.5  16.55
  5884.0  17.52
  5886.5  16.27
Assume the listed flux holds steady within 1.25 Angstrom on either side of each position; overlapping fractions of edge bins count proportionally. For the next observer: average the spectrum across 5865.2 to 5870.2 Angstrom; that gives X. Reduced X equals 17.3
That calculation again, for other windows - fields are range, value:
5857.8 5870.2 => 16.9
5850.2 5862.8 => 17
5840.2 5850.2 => 17.4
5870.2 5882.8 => 18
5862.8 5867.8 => 16.9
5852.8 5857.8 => 16.8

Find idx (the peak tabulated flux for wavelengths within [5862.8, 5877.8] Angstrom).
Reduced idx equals 19.2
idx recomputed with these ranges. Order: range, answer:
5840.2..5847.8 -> 18.11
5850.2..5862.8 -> 17.27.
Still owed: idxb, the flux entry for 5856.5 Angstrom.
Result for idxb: 16.55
